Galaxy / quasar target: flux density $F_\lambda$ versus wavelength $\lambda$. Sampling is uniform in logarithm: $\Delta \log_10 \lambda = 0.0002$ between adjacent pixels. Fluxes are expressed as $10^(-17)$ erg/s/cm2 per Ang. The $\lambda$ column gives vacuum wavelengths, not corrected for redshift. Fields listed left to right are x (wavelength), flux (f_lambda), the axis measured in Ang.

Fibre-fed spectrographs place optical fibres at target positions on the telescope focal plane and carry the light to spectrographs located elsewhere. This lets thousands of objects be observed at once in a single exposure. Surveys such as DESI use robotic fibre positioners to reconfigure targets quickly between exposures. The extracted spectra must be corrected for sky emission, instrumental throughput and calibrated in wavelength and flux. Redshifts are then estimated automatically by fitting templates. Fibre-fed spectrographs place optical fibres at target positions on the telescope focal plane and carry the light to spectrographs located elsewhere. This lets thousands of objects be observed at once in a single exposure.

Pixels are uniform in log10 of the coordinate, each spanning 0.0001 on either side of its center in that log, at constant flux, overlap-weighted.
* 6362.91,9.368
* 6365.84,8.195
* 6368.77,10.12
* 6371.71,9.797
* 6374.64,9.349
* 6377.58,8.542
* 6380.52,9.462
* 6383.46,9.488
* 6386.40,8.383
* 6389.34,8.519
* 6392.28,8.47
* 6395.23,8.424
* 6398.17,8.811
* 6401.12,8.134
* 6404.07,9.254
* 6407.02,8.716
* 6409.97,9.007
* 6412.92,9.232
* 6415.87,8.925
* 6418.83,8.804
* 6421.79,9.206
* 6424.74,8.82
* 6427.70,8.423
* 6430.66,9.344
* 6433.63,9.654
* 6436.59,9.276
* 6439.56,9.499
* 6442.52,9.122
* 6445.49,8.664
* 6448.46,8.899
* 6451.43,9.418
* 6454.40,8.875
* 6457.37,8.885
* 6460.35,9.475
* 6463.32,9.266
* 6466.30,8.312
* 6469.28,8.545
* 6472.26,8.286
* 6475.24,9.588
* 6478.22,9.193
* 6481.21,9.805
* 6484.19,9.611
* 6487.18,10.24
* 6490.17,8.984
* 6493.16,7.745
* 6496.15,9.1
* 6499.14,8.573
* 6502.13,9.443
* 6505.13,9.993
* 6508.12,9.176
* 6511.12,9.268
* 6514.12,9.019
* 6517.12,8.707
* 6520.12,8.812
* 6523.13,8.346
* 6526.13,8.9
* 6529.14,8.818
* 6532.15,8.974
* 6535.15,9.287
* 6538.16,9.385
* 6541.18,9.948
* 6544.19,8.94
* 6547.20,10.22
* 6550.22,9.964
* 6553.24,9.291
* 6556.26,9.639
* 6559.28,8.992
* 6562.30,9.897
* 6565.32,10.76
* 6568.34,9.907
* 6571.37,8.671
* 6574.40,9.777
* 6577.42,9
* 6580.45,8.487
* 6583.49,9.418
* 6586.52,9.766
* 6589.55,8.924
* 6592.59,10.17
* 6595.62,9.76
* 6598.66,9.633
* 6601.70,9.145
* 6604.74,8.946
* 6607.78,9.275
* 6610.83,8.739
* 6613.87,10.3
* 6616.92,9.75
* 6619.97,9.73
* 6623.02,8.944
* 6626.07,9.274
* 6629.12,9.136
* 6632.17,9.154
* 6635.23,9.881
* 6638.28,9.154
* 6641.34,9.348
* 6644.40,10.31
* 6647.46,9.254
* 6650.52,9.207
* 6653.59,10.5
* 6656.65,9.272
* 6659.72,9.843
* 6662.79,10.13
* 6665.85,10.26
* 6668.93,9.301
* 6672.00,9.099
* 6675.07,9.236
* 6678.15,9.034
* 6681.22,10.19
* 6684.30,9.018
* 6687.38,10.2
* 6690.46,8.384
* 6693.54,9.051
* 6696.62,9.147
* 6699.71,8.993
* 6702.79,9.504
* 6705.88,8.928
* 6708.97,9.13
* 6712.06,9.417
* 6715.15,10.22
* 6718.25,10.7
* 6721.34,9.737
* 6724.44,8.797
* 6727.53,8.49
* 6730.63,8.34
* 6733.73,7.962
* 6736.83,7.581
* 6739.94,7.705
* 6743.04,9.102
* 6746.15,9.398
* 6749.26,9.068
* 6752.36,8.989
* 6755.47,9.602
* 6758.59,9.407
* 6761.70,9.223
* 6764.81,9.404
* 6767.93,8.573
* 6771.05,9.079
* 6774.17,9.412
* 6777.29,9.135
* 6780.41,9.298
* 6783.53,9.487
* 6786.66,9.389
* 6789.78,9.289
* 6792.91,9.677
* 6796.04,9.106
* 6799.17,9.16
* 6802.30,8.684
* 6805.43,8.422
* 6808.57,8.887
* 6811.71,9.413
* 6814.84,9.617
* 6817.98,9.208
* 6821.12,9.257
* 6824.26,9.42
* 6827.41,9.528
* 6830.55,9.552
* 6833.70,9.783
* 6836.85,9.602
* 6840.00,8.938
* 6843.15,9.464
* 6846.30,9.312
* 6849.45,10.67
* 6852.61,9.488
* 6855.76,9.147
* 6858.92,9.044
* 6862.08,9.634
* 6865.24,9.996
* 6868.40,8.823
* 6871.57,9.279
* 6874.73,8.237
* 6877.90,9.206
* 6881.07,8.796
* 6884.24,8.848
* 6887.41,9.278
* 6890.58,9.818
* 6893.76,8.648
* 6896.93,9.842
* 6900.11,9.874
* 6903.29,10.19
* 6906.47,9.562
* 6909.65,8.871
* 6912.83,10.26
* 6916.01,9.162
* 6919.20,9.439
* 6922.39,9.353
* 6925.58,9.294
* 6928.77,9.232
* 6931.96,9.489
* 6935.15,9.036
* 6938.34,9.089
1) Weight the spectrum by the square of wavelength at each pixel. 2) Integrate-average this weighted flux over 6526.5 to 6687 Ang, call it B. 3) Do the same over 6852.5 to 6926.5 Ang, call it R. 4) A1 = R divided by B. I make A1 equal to 1.07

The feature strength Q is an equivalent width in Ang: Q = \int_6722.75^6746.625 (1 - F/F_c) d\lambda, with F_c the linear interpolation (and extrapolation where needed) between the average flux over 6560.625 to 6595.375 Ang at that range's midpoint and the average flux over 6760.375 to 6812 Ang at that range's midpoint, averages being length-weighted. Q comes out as 2.2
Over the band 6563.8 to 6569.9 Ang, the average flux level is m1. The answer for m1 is 10.3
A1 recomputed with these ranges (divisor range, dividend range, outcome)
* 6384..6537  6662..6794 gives 1.11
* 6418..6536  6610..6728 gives 1.11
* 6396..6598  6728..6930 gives 1.11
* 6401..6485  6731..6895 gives 1.13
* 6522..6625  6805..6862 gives 1.08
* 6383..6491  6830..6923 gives 1.19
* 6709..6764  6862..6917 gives 1.08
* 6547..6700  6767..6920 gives 1.05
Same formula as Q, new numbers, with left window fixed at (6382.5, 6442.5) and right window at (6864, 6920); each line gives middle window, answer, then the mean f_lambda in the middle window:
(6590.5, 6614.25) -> -0.9 Ang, 9.44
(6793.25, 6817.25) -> 0.5 Ang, 9.08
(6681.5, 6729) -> -0.9 Ang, 9.34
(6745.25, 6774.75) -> 0.1 Ang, 9.2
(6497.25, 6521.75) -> -0.3 Ang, 9.12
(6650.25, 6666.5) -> -1.4 Ang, 9.9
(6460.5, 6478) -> 0.2 Ang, 8.88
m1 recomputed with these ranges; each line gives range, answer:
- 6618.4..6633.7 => 9.25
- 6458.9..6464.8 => 9.38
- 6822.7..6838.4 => 9.57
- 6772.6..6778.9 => 9.27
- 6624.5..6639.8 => 9.32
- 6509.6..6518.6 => 9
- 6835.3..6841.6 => 9.27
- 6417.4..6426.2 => 8.95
